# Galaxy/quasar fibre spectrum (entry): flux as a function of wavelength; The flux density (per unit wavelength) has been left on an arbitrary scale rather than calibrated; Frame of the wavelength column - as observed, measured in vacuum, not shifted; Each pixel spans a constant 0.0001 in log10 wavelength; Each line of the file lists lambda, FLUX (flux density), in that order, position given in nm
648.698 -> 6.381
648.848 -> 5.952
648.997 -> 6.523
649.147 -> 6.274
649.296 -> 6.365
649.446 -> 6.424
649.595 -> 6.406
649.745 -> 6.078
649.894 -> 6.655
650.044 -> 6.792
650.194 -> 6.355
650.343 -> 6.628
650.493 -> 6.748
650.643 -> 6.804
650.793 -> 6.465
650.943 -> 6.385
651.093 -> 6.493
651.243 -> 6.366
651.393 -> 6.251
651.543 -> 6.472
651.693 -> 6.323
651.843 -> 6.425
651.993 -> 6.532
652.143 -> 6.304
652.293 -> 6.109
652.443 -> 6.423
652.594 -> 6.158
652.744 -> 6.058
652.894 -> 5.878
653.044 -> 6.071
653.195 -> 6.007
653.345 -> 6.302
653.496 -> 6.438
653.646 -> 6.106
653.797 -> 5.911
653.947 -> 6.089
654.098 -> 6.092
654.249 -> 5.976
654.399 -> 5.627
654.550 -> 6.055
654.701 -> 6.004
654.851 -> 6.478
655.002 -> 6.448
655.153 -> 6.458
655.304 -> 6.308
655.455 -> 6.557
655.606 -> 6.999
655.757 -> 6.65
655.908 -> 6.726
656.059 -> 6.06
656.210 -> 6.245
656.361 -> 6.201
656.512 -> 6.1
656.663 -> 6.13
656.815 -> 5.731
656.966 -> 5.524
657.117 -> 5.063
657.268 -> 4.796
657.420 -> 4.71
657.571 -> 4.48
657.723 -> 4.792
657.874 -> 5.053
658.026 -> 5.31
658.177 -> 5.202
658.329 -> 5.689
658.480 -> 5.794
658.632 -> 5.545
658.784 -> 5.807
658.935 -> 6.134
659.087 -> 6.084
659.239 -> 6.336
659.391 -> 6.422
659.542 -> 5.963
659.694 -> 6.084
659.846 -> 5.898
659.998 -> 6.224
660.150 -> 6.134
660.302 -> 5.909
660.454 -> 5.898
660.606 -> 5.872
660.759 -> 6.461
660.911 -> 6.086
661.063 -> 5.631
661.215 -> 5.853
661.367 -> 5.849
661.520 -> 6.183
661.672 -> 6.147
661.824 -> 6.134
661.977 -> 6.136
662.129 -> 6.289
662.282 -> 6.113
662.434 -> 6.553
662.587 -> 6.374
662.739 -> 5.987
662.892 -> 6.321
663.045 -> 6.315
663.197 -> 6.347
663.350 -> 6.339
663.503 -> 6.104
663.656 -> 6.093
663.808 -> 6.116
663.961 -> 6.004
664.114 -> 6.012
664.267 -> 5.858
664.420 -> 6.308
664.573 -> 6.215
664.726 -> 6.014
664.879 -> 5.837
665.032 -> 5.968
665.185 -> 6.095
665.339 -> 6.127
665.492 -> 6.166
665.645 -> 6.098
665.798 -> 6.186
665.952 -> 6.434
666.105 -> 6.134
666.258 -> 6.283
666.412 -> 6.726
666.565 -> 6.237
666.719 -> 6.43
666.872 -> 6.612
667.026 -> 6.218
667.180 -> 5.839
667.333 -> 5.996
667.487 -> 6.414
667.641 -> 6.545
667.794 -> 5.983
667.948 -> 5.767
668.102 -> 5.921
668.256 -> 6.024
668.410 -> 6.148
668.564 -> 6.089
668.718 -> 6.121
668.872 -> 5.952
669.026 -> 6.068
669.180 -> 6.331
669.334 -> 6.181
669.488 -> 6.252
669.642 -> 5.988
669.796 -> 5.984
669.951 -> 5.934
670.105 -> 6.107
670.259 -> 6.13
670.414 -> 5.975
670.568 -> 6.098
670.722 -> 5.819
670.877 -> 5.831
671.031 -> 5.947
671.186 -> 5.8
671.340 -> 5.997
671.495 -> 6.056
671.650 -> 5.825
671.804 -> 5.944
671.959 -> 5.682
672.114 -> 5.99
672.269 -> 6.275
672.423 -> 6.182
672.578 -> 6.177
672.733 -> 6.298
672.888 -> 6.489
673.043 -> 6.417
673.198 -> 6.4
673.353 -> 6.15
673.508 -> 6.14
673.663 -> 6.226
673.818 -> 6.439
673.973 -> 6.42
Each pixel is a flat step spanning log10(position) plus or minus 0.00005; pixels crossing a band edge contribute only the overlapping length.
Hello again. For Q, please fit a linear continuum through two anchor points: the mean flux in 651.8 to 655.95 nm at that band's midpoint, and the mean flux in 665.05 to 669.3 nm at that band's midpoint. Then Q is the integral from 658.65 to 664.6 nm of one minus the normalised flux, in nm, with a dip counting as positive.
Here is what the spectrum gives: 0.09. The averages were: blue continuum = 6.25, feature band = 6.11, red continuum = 6.18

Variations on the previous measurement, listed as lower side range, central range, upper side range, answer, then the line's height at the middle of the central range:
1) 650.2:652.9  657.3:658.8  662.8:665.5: 0.251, 6.25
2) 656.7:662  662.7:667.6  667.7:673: -0.237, 5.9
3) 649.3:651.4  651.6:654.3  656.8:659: -0.046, 6.08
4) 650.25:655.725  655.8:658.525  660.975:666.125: 0.302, 6.23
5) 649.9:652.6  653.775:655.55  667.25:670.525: 0.056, 6.39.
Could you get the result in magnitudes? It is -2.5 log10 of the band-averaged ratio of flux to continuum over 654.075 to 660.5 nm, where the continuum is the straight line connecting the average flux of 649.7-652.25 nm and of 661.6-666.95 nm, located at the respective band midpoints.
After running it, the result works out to 0.08 mag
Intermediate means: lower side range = 6.48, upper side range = 6.2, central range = 5.9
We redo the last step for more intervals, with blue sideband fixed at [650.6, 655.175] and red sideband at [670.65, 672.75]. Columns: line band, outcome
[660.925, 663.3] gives -0.01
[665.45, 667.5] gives -0.04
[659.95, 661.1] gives 0.02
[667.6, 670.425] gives -0.01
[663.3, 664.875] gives 0.00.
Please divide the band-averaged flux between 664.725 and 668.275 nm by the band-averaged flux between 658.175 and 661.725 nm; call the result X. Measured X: 1.0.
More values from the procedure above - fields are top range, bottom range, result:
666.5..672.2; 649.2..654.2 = 0.96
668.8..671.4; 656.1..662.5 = 1.03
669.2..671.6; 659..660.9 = 0.98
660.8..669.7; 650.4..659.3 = 1.02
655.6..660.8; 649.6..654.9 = 0.92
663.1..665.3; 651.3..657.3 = 0.99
